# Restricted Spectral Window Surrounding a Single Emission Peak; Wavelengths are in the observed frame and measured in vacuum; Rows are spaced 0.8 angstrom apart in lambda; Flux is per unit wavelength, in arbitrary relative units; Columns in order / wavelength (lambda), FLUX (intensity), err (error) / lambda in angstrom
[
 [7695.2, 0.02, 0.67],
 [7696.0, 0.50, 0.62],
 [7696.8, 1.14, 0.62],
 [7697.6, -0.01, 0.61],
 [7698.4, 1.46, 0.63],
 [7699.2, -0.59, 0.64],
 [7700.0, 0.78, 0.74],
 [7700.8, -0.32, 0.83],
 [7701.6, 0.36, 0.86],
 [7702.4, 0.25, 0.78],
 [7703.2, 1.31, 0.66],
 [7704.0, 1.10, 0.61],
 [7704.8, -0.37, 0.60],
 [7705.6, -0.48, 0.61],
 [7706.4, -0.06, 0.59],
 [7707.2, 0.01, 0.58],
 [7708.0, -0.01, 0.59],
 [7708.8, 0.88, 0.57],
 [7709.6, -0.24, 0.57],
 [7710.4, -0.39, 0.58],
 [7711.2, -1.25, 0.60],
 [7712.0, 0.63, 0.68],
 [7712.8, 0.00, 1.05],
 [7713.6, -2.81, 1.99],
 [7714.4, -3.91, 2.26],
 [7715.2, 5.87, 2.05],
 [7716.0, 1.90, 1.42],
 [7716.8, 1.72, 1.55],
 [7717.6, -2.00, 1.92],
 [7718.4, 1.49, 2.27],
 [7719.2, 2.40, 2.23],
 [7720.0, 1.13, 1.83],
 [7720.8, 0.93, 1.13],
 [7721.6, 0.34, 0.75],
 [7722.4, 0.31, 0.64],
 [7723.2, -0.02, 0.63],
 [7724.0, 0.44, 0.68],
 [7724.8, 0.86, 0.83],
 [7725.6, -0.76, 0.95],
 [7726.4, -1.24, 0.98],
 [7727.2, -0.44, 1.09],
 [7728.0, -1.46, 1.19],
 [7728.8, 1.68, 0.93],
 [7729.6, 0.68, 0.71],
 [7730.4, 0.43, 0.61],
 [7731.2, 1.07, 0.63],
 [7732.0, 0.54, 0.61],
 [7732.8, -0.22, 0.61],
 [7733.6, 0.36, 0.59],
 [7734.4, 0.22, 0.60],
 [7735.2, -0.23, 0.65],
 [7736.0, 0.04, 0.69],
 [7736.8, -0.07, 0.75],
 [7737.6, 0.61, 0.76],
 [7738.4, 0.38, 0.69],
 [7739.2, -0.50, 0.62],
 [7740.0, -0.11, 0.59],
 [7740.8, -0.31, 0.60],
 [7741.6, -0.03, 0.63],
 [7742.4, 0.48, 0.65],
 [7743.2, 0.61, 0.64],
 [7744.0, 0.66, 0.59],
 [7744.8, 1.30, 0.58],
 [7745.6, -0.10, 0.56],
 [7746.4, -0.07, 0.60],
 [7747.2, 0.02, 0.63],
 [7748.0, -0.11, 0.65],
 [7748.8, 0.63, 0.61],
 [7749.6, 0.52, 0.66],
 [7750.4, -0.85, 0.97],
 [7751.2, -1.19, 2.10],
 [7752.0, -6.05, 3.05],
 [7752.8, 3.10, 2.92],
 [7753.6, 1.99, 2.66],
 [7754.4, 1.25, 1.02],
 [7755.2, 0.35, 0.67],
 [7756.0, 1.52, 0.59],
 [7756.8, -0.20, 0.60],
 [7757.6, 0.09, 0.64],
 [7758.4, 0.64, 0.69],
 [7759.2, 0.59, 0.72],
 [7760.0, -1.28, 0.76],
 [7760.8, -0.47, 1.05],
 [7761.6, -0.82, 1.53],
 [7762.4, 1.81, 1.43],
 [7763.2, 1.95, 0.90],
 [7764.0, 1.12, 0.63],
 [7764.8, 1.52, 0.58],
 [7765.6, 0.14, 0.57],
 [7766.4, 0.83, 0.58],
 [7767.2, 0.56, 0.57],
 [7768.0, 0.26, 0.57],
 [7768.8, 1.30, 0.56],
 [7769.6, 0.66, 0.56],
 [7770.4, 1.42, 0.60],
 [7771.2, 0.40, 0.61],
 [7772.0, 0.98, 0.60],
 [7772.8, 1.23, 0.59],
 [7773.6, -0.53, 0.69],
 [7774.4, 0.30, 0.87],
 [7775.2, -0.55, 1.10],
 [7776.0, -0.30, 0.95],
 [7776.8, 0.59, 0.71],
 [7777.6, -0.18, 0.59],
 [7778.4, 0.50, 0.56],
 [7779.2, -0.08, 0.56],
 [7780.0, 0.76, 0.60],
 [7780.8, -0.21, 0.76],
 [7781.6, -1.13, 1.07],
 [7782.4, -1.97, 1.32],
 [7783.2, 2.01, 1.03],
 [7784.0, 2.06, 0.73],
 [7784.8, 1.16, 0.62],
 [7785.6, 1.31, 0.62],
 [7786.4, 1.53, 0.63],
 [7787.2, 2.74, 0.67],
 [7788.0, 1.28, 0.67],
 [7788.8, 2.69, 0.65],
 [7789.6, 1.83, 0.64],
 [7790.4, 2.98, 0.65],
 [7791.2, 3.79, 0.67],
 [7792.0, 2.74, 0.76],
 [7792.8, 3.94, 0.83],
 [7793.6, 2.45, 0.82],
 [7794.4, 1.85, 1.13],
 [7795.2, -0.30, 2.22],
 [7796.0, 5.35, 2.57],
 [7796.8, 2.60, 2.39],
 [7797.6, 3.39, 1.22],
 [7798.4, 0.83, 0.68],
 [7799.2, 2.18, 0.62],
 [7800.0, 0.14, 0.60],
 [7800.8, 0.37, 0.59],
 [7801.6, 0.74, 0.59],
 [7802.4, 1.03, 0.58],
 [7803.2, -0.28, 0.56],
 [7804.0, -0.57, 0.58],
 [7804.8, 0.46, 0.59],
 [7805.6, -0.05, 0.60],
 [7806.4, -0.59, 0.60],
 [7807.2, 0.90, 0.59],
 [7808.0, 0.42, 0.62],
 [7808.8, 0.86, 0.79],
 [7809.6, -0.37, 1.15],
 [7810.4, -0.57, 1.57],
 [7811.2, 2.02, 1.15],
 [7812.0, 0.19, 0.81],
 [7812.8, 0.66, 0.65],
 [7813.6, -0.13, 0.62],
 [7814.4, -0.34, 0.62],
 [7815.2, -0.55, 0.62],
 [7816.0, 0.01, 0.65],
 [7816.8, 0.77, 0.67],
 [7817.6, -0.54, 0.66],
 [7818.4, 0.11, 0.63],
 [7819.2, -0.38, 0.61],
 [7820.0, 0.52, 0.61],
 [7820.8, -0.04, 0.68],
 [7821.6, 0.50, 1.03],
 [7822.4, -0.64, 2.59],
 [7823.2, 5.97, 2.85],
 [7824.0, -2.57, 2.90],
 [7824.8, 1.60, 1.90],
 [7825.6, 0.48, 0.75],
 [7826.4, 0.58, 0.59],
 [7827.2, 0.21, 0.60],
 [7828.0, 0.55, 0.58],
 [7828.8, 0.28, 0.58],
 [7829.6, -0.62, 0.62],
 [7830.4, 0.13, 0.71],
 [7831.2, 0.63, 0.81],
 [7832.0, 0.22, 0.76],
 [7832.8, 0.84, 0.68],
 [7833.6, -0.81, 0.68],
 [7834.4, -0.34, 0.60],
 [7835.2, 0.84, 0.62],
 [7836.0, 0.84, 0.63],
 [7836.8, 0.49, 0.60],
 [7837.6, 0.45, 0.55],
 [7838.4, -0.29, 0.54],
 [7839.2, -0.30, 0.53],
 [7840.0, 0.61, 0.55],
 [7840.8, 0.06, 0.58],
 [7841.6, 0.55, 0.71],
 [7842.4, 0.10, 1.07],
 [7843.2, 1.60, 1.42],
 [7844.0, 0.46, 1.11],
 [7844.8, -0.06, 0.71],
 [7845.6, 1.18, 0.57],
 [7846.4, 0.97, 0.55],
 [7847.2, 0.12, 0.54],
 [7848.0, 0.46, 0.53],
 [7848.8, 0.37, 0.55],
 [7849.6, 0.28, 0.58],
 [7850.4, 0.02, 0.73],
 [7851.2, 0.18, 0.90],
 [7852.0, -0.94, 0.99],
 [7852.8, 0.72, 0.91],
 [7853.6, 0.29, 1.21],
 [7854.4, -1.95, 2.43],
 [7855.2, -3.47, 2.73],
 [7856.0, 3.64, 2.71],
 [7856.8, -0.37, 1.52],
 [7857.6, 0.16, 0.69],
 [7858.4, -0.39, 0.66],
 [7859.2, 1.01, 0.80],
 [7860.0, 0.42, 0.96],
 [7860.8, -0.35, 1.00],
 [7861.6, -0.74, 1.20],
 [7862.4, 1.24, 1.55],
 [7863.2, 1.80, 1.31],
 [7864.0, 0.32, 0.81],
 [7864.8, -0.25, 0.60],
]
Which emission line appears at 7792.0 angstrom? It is [O II]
